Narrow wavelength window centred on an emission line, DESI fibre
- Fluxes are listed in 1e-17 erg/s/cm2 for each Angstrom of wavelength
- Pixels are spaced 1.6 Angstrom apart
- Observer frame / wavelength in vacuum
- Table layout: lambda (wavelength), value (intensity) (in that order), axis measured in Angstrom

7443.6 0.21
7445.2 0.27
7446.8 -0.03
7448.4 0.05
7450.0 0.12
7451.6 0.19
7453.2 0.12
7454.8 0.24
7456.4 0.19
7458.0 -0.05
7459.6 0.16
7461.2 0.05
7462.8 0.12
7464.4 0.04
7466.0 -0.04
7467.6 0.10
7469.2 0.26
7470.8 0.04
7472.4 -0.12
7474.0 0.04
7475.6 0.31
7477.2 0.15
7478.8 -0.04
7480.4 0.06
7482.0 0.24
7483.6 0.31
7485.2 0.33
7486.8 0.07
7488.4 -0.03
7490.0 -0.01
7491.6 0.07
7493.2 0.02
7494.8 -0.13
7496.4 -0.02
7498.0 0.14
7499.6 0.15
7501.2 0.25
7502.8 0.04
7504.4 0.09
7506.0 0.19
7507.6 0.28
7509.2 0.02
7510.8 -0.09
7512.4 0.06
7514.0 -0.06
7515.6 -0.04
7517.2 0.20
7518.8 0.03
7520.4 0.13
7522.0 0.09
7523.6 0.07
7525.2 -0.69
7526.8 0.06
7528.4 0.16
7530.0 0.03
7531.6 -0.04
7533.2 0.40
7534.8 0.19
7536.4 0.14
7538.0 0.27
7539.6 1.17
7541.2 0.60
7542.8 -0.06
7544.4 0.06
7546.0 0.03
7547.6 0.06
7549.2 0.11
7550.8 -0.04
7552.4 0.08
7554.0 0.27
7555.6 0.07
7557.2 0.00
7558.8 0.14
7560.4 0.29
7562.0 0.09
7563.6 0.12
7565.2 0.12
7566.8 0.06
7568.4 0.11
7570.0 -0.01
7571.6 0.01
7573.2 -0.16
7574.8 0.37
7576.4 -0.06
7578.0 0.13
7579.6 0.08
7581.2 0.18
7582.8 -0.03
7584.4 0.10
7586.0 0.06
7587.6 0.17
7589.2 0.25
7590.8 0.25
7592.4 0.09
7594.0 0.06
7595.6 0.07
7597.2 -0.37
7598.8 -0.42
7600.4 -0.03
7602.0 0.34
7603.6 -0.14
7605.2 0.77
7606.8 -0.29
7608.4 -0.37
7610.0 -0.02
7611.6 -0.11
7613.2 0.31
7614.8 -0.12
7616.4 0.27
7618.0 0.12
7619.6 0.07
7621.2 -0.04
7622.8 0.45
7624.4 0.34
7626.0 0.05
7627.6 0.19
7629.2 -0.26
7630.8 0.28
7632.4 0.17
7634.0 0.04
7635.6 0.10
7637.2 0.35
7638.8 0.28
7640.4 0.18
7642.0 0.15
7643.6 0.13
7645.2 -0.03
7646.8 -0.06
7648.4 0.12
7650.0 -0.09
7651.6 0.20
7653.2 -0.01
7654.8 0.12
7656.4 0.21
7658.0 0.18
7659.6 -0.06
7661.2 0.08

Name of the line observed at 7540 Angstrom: H-alpha 6563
